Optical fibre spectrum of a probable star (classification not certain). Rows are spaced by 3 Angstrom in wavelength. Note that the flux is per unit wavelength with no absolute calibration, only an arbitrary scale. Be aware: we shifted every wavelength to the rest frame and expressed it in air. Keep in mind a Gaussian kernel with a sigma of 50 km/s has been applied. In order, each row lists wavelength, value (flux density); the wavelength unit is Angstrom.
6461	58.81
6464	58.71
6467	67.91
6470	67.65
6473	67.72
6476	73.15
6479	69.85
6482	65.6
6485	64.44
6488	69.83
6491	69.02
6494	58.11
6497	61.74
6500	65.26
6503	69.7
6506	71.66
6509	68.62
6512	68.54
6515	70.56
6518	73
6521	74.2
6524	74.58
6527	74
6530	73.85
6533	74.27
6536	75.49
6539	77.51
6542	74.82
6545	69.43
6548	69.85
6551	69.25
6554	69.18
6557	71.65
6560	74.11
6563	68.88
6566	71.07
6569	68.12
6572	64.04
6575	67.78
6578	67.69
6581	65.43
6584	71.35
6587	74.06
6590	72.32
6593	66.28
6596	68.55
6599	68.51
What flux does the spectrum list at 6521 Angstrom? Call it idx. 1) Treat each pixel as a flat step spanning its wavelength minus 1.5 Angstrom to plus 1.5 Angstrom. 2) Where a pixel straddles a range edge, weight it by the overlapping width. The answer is 74.2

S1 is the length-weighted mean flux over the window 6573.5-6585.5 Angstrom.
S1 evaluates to 68.1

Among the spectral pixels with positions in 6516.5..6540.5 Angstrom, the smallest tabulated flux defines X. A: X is 73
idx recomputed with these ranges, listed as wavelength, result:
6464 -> 58.71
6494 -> 58.11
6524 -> 74.58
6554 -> 69.18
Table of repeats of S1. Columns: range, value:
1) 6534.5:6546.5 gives 74.3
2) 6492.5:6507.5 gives 65.3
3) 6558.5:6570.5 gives 70.5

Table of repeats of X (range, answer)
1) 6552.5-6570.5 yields 68.12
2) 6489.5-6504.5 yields 58.11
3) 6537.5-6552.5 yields 69.25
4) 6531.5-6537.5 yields 74.27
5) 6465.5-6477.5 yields 67.65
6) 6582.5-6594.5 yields 66.28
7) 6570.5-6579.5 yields 64.04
